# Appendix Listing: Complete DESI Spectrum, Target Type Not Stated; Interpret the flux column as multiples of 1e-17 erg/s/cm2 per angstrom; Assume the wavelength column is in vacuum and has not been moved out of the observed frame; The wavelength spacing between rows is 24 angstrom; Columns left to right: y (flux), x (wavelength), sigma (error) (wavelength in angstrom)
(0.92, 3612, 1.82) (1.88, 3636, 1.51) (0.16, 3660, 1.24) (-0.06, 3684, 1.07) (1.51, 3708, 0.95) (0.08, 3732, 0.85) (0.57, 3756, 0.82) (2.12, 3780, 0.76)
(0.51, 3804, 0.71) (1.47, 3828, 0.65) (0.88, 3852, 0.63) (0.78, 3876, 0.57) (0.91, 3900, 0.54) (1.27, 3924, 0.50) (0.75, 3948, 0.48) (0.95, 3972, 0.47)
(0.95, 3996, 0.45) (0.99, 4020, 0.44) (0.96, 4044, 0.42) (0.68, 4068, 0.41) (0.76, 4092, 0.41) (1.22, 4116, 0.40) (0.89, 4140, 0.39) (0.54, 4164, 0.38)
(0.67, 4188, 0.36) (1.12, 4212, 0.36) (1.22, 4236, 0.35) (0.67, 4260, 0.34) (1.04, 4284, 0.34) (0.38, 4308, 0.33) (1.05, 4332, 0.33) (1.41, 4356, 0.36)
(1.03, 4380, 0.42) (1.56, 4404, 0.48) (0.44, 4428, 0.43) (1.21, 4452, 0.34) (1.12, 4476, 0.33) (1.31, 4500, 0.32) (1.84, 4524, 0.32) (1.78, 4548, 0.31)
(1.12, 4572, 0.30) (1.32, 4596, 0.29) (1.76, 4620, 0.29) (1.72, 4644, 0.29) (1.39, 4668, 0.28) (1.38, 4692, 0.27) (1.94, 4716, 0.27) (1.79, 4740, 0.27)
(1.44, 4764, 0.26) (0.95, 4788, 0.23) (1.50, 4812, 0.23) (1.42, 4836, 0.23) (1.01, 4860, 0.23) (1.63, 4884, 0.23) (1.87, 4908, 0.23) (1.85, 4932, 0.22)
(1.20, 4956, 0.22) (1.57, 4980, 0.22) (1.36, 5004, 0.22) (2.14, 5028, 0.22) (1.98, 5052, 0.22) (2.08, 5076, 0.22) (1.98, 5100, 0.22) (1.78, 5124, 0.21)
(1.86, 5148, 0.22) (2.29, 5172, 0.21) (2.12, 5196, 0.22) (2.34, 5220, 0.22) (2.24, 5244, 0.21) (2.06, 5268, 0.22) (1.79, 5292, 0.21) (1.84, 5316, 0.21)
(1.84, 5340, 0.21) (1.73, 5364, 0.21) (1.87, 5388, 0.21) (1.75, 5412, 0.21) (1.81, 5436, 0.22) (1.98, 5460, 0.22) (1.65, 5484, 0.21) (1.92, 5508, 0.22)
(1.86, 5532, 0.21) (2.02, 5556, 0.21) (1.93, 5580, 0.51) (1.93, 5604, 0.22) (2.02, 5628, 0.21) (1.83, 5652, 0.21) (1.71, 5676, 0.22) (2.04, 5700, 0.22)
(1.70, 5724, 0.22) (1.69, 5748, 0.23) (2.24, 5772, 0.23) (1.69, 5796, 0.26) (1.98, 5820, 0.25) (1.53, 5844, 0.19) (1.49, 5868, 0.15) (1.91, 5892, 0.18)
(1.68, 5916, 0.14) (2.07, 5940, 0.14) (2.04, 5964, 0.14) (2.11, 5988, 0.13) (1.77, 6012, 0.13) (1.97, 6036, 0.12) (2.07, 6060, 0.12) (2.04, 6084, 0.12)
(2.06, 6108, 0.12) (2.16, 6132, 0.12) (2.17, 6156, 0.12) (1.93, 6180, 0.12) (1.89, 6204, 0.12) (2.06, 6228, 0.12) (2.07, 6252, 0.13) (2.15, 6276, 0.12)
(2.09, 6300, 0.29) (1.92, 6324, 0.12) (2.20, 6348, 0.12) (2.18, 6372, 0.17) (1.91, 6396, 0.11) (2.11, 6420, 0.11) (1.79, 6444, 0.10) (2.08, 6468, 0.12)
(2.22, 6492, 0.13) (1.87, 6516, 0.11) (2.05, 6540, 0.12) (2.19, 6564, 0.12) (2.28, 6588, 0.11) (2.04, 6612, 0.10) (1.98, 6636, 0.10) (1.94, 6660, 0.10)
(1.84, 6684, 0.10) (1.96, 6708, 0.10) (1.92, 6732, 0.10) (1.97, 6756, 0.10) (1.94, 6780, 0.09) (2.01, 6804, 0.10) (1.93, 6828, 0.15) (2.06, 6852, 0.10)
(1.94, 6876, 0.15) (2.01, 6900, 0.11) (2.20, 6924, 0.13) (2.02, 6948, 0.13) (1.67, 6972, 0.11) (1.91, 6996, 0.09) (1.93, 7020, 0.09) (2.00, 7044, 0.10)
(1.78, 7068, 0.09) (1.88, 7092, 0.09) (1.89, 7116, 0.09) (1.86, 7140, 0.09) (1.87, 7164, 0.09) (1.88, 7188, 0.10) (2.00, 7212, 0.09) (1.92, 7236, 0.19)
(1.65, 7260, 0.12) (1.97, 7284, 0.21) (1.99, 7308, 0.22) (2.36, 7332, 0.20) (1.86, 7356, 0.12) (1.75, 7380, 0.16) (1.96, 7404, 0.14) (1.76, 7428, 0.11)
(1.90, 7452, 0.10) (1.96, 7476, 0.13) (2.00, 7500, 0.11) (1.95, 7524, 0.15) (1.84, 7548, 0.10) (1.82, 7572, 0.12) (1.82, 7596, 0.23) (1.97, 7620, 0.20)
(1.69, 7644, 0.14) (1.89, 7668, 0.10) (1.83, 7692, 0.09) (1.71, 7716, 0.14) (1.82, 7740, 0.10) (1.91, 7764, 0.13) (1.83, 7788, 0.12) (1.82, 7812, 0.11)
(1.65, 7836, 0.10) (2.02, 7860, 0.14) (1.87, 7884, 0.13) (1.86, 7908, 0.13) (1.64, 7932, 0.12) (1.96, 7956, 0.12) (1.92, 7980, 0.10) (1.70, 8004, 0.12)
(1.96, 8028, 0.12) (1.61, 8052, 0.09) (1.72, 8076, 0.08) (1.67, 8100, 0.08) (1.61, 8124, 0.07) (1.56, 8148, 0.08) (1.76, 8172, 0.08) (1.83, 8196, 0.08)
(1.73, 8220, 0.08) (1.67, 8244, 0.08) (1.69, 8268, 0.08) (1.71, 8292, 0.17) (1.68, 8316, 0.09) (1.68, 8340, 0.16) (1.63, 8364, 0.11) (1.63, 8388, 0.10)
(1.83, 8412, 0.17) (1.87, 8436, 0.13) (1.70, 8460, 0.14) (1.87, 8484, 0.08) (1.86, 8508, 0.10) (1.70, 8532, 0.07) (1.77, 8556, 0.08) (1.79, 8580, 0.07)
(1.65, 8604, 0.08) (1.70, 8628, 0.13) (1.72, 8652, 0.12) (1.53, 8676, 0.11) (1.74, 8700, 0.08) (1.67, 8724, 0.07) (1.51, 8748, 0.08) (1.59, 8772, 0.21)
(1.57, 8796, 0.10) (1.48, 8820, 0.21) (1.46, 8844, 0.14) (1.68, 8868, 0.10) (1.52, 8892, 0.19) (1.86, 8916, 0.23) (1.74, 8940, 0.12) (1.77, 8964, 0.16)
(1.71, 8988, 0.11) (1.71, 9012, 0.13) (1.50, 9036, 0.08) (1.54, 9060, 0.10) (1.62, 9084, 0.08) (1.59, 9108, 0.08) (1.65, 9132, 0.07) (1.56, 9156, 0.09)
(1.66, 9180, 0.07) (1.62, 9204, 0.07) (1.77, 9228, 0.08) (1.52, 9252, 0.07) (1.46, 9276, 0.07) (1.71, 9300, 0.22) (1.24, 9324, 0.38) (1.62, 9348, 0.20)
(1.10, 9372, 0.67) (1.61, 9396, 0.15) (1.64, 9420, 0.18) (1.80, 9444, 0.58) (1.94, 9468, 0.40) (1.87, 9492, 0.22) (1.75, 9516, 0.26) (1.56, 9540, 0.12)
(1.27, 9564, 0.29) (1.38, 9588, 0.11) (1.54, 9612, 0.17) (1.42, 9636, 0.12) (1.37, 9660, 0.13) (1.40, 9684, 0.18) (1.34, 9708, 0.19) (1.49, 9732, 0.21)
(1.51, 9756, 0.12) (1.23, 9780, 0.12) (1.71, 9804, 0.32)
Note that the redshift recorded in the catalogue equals 0.130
